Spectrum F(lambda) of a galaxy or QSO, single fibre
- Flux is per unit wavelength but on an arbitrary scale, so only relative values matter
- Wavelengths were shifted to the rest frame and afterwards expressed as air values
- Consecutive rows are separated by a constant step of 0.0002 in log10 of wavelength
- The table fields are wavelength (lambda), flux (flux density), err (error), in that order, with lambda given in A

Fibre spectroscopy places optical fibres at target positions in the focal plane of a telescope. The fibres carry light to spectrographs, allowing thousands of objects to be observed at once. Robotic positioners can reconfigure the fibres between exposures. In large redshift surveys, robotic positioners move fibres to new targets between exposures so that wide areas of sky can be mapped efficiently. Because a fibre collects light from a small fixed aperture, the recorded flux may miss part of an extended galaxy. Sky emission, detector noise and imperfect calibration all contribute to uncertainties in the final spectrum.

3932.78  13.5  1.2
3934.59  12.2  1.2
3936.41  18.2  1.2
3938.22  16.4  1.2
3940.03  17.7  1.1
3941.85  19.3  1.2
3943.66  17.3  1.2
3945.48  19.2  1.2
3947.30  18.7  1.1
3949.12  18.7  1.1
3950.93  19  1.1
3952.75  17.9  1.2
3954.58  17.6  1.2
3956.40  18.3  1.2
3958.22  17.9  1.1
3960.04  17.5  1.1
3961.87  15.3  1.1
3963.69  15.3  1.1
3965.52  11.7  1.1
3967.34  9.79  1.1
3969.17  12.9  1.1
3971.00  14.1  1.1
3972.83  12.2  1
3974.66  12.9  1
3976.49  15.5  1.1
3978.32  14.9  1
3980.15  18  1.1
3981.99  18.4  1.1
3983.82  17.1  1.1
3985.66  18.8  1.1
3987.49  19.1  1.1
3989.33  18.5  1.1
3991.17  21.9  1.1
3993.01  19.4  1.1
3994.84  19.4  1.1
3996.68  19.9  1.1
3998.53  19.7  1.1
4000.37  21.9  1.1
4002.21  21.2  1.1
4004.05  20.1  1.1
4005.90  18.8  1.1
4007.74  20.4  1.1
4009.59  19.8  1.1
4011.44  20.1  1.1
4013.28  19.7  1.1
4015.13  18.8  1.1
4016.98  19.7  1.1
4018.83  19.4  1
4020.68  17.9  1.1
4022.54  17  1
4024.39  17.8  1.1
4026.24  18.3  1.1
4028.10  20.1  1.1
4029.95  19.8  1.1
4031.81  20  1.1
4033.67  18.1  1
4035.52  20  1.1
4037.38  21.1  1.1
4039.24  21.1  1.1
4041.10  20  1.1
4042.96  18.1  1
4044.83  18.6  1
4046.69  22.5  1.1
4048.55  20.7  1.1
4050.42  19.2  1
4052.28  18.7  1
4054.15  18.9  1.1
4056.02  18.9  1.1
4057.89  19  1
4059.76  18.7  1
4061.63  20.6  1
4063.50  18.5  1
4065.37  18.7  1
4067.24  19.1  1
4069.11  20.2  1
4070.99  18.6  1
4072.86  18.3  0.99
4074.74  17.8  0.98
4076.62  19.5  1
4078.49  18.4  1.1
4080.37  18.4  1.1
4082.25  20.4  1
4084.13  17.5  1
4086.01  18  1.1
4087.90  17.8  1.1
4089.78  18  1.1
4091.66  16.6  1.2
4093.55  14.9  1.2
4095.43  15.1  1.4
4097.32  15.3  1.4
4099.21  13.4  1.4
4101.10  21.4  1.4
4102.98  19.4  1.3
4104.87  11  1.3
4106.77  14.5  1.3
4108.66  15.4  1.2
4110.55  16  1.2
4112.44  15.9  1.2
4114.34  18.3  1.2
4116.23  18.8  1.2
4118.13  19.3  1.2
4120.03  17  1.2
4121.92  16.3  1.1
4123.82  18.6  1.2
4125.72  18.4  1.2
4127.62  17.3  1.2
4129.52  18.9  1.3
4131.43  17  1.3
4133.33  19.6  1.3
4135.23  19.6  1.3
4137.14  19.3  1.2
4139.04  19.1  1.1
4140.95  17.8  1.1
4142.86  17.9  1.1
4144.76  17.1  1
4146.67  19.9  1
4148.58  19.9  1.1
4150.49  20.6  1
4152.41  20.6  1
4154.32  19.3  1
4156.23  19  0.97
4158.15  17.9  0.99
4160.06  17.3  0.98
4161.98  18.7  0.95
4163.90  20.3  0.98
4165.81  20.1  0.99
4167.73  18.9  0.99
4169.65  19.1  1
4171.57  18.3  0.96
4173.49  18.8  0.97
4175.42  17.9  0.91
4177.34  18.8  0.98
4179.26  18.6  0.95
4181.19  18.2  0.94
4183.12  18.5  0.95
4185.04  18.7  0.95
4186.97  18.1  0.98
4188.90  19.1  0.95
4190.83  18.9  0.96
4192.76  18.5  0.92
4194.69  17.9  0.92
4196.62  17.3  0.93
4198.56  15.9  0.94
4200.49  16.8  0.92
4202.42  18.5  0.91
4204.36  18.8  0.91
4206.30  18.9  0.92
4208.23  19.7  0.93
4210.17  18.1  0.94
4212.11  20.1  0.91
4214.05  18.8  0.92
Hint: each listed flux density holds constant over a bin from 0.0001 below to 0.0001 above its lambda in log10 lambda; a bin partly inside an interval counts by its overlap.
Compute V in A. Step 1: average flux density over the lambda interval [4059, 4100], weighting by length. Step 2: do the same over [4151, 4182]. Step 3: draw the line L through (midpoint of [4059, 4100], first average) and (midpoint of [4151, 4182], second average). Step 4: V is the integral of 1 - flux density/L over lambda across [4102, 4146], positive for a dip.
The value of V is 2.1 A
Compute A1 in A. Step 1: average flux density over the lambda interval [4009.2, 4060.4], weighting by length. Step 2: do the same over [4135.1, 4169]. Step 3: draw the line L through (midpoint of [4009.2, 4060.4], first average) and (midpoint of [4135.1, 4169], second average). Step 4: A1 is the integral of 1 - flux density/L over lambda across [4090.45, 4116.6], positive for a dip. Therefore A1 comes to 4.20 A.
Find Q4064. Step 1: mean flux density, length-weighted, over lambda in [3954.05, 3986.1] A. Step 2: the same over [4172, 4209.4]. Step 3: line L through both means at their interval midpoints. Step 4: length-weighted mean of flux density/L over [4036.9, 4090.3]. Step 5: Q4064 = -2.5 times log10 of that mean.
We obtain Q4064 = -0.154 mag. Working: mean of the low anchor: 15.4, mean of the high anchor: 18.3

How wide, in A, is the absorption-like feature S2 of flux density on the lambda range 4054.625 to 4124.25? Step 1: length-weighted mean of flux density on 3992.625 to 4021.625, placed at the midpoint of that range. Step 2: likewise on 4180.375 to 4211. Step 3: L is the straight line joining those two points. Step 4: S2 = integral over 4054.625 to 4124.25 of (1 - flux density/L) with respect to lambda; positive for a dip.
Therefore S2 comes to 5.3 A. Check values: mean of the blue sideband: 19.8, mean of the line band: 17.7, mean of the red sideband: 18.2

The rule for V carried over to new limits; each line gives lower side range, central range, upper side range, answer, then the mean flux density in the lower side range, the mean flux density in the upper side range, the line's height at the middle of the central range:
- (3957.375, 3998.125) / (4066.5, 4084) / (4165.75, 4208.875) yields -1.56 A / 16.4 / 18.4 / 17.3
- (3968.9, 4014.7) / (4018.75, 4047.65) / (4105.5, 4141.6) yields -2.04 A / 18.3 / 17.7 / 18.1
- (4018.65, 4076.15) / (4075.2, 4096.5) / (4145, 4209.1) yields 1.55 A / 19.2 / 18.7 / 19.1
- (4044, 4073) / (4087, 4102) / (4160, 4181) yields 2.07 A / 19.4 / 18.8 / 19.2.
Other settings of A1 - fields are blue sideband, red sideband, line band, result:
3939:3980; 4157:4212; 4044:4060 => -2.3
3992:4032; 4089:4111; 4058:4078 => -2.1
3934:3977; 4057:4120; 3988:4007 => -4.0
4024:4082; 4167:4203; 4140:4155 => -0.5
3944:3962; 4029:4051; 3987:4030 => -0.6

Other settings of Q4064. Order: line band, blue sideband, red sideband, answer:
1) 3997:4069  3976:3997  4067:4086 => -0.051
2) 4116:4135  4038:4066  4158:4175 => 0.054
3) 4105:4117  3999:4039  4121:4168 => 0.181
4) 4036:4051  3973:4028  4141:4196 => -0.081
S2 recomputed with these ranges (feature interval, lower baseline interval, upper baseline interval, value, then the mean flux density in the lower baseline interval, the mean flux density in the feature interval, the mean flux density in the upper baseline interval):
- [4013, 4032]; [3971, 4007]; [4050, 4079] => -0.36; 18.2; 18.9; 19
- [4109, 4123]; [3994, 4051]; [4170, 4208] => 1.17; 19.7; 17.3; 18.3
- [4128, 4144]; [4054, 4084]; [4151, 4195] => 0.23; 19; 18.6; 18.8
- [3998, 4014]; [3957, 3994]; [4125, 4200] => -3.59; 16.1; 20.2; 18.6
